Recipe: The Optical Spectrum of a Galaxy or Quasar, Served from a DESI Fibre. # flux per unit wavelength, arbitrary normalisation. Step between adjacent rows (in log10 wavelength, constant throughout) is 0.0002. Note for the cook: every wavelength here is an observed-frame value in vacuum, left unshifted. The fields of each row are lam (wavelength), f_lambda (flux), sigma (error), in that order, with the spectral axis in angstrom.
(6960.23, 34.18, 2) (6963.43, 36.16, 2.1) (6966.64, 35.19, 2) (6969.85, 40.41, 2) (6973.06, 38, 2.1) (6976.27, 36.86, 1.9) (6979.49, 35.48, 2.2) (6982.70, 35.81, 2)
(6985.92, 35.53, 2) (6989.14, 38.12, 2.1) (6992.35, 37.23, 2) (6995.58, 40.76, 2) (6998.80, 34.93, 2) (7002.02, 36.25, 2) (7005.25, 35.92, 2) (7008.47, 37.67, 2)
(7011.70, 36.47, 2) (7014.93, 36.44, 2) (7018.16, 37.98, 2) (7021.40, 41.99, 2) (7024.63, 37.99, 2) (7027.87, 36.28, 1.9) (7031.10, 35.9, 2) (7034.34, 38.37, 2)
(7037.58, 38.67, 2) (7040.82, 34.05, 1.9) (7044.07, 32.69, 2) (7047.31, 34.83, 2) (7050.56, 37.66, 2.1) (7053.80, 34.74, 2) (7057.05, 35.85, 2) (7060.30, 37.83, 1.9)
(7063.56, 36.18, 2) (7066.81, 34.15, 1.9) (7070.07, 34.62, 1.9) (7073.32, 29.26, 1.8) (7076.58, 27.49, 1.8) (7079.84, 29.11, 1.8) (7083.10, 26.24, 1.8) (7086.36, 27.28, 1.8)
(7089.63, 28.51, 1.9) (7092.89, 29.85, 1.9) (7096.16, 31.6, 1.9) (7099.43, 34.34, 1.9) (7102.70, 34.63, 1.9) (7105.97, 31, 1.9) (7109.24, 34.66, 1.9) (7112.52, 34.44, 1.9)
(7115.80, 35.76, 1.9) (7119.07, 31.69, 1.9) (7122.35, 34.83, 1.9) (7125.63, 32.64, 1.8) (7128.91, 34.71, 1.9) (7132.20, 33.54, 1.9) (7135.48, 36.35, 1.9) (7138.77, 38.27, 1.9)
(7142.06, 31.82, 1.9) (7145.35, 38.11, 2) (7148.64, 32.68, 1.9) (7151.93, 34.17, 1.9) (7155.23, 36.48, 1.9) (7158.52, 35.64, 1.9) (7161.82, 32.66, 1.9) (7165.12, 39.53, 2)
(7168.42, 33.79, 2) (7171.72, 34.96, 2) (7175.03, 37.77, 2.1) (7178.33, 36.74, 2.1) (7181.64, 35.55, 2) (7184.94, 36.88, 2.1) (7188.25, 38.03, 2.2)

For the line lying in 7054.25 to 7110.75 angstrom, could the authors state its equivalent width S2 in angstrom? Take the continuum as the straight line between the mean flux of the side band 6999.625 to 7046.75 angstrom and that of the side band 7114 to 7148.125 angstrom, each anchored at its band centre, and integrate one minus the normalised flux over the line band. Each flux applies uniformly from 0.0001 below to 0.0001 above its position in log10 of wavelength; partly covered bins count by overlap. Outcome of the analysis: 5.9 angstrom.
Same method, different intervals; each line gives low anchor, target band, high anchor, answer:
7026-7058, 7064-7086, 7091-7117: 2.7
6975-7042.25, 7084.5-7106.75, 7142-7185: 3.2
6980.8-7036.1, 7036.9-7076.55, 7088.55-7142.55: 1.1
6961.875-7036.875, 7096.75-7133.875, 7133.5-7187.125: 2.4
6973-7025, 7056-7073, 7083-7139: -0.3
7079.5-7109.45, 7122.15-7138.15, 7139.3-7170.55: -0.7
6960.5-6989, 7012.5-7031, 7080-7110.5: -1.9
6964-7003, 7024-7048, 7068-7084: -2.4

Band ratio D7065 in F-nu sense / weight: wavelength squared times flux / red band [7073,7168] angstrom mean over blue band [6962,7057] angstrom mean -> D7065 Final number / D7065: 0.9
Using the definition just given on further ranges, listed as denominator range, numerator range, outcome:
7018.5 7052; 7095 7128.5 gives 0.93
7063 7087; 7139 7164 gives 1.17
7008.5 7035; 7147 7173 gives 0.97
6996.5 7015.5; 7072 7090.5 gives 0.78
